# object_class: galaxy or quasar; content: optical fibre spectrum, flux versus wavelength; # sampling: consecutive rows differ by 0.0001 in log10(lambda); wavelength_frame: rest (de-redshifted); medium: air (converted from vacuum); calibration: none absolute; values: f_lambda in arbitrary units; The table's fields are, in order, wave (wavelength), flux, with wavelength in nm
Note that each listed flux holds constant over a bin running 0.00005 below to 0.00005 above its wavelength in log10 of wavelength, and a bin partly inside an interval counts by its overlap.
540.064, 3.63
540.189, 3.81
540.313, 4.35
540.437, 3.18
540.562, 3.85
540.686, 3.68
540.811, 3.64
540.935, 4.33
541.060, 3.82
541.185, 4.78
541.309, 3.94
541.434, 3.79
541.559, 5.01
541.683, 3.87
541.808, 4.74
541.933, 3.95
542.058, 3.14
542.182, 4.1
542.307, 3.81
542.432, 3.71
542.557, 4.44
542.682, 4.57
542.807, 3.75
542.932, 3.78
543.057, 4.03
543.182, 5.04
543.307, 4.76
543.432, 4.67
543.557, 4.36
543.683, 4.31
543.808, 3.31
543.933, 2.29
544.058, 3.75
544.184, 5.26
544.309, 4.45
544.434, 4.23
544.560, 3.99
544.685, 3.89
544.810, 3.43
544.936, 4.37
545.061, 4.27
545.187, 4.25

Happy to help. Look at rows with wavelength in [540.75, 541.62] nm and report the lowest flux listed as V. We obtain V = 3.64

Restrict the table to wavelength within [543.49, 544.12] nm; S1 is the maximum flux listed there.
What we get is 4.36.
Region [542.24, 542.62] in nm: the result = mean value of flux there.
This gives 3.98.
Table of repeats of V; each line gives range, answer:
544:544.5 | 3.75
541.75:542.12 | 3.14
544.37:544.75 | 3.89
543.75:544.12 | 2.29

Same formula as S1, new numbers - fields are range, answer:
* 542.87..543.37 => 5.04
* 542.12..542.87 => 4.57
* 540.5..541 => 4.33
